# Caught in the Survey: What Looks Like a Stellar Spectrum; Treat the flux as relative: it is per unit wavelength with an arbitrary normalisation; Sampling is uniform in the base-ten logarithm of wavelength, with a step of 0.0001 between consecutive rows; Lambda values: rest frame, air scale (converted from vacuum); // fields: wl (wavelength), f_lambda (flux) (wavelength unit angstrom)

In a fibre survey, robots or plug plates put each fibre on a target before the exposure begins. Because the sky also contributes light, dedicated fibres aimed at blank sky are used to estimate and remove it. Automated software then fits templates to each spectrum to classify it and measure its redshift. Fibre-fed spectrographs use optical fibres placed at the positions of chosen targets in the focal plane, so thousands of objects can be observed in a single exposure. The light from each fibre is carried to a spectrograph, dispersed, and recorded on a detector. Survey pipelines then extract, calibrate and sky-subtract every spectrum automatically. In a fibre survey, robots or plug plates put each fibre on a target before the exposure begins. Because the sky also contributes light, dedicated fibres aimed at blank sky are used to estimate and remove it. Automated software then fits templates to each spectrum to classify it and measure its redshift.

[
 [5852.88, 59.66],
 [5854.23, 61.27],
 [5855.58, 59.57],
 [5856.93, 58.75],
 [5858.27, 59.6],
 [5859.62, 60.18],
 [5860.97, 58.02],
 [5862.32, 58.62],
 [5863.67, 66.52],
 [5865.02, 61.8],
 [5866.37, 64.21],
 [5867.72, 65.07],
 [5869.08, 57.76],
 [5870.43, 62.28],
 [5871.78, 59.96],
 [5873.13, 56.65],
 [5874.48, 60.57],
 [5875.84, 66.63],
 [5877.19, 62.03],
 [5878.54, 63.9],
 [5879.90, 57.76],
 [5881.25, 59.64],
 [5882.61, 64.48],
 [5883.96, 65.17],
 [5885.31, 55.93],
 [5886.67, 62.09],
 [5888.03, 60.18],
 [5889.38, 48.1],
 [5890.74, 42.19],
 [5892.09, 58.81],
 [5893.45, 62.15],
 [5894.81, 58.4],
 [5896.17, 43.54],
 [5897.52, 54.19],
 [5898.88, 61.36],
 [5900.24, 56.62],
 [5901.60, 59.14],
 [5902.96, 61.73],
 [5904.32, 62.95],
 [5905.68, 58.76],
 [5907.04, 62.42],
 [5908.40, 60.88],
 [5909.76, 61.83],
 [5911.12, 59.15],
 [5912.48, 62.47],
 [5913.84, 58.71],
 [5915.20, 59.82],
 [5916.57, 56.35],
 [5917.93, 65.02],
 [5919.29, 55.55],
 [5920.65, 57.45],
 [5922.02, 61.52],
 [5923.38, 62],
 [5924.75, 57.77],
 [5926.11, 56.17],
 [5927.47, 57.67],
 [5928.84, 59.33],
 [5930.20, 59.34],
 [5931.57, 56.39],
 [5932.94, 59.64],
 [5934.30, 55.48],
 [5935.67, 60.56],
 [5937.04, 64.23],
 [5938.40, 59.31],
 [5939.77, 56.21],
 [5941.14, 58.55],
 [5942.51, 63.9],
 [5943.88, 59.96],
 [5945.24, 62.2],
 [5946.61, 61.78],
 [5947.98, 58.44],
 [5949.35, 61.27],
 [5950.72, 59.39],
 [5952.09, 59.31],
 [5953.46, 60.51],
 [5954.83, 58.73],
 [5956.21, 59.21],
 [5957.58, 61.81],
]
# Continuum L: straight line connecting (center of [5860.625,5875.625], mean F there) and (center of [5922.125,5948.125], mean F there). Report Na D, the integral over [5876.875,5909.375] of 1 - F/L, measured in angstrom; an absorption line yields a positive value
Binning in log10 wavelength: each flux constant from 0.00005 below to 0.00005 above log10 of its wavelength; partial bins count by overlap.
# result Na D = 1.2 angstrom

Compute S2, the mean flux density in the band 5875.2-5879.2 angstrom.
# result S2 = 64.3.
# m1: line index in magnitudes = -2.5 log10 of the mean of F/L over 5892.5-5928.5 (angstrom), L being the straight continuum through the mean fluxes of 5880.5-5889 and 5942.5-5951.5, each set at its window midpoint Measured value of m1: 0.03 mag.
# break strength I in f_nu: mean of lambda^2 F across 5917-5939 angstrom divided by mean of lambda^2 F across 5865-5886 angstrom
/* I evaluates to 0.98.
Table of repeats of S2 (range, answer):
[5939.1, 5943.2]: 59.5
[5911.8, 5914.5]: 60.7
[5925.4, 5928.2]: 57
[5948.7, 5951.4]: 60.3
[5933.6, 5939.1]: 59.9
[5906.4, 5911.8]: 61.1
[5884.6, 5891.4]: 53.8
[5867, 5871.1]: 61.6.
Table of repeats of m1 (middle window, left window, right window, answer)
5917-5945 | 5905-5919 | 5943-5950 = 0.02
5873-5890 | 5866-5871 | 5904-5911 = 0.02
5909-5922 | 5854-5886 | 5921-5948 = 0.01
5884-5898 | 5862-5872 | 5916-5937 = 0.11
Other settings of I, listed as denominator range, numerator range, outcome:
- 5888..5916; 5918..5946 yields 1.04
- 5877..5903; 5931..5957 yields 1.05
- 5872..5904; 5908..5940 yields 1.03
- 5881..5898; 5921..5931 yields 1.06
